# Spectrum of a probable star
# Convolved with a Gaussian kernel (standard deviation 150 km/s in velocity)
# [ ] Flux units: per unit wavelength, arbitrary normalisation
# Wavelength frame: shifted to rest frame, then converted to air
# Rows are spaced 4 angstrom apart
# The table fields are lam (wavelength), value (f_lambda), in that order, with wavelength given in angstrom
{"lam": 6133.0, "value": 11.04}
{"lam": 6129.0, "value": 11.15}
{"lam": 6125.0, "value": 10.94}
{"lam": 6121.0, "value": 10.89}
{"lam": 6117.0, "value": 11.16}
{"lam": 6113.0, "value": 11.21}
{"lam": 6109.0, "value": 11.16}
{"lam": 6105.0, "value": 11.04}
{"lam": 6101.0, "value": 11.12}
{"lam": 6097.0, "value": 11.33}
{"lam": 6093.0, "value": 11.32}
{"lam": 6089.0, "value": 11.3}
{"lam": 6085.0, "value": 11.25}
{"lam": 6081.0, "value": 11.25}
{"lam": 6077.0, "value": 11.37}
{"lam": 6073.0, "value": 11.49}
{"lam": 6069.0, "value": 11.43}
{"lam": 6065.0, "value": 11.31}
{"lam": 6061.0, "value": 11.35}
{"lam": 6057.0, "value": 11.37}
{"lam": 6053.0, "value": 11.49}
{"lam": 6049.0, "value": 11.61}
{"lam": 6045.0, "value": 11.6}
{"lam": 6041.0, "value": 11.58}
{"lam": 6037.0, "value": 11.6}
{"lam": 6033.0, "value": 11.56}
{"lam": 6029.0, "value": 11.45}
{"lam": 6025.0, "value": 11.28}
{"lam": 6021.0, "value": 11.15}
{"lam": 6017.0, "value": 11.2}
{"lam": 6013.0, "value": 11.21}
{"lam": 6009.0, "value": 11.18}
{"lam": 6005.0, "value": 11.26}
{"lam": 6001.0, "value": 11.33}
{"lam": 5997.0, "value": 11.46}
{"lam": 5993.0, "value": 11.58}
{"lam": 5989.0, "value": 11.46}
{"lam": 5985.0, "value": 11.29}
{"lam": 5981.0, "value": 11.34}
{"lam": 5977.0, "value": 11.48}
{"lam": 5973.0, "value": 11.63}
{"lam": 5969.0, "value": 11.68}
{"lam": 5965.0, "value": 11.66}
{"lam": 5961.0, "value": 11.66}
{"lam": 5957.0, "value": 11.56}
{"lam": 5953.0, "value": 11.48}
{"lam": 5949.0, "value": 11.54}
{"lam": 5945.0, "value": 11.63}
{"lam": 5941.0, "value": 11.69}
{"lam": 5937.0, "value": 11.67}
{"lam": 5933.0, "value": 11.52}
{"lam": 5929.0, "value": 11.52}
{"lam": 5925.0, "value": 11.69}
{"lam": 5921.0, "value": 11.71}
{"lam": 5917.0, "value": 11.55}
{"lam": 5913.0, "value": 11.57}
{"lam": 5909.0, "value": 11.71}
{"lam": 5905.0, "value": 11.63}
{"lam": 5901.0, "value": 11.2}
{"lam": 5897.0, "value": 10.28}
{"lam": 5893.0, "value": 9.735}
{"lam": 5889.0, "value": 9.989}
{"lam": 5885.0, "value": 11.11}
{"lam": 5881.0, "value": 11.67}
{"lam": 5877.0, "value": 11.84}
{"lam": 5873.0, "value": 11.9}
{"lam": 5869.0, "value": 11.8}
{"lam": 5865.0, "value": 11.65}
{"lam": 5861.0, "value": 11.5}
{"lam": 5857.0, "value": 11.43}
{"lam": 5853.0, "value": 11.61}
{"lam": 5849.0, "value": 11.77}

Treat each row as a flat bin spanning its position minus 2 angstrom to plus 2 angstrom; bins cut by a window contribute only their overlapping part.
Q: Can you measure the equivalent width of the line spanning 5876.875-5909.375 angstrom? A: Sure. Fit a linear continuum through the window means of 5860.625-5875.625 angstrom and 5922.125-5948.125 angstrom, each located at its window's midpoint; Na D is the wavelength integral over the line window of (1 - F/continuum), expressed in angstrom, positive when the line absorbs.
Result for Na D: 2.1 angstrom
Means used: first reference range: 11.7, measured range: 10.9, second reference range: 11.6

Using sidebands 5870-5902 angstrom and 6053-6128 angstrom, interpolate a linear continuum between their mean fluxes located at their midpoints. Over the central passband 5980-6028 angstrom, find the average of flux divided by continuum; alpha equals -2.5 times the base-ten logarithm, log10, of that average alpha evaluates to -0.02 mag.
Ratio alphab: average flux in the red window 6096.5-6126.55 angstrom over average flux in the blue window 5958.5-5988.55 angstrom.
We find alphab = 1.0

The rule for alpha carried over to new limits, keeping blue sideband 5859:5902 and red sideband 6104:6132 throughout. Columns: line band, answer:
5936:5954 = -0.045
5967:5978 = -0.046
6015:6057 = -0.033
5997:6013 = -0.016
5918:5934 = -0.045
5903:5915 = -0.047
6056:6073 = -0.027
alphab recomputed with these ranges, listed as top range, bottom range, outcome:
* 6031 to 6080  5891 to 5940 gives 1.01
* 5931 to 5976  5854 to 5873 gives 1.00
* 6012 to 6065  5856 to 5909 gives 1.02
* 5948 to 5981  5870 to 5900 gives 1.05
